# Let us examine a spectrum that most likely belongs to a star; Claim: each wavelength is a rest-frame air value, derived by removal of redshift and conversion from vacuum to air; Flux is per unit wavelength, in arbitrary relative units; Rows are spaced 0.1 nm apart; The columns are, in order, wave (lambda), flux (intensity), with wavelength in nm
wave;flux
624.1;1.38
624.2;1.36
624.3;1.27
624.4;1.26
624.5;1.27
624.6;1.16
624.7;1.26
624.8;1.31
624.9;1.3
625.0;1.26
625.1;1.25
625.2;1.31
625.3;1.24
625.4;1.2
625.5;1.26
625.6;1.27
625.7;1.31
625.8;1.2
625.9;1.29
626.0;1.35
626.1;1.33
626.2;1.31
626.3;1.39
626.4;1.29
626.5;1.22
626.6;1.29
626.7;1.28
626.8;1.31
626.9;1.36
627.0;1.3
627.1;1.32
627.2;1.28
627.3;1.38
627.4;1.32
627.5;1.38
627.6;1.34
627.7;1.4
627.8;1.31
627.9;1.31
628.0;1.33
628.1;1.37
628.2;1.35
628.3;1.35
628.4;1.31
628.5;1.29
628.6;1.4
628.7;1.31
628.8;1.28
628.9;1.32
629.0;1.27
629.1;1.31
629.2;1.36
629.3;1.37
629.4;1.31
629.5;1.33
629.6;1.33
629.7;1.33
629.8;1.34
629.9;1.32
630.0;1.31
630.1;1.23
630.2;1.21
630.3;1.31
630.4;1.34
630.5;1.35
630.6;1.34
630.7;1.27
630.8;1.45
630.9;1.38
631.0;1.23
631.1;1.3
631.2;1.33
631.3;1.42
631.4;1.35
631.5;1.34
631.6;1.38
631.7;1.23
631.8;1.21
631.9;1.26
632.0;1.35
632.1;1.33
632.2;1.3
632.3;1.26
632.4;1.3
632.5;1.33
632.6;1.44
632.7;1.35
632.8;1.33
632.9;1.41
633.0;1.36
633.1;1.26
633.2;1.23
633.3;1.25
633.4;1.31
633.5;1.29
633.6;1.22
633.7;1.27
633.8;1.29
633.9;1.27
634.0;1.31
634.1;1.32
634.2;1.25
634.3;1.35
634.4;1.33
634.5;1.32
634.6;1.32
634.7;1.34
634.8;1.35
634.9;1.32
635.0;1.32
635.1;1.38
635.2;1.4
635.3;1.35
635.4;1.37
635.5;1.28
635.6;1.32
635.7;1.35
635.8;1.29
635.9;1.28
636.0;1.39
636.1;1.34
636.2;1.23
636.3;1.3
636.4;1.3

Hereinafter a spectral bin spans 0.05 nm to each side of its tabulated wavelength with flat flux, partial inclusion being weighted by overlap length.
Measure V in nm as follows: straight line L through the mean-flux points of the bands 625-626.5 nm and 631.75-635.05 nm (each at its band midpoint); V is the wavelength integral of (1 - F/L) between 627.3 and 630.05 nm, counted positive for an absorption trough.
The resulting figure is -0.09 nm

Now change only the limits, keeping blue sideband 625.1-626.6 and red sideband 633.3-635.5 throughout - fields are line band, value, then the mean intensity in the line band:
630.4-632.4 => -0.02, 1.32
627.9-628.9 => -0.03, 1.33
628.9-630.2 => -0.02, 1.31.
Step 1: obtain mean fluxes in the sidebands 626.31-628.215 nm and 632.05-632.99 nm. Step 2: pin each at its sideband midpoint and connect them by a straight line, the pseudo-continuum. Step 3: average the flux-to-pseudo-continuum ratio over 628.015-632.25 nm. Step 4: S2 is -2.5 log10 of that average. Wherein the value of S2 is 0.01 mag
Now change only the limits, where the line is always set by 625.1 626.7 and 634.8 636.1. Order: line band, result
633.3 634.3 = 0.04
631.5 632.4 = 0.02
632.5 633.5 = 0.00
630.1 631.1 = 0.00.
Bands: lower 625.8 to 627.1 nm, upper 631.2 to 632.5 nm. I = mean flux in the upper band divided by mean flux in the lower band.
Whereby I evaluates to 1.00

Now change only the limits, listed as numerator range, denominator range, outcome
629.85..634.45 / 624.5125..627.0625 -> 1.02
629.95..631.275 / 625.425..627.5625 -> 1.01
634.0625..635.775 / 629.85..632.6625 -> 1.01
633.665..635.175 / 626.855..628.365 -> 0.98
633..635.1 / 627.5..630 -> 0.98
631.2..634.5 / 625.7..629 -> 0.99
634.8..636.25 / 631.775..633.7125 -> 1.02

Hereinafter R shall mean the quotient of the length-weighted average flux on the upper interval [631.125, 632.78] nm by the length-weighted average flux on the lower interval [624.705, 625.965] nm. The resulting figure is 1.0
